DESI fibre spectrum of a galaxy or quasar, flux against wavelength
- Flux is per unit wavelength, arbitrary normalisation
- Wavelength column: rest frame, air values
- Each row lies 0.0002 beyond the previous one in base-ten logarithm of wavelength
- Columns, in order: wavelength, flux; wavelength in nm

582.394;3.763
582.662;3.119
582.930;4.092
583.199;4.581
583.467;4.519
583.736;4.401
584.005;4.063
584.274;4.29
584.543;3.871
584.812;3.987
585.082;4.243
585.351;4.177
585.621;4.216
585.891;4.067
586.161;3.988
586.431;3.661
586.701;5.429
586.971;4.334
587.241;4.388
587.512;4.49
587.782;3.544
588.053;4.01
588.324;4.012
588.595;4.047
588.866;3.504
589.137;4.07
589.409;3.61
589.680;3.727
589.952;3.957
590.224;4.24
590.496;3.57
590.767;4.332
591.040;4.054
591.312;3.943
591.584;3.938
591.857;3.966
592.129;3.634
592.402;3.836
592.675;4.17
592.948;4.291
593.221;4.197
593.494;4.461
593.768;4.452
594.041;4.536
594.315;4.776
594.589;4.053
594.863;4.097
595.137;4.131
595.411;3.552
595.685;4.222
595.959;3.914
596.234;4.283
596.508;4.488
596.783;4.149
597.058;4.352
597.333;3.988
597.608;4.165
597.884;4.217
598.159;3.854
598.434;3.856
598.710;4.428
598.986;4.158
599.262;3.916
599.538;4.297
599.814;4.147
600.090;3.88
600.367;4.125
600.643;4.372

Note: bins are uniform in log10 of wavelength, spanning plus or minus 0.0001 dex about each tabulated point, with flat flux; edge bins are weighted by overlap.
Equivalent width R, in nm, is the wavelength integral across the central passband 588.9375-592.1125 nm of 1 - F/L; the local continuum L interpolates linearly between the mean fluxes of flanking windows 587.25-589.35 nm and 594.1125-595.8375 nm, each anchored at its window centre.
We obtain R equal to 0.081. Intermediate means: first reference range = 3.97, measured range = 3.93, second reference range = 4.15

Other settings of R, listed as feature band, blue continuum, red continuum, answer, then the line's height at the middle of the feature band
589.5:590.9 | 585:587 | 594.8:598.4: 0.08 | 4.2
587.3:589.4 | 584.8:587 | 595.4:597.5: 0.14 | 4.22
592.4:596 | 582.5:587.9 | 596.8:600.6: -0.07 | 4.13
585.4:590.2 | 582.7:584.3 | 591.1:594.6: 0.17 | 4.22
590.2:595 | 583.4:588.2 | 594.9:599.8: 0.01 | 4.15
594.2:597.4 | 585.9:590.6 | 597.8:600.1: -0.07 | 4.08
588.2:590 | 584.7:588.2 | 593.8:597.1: 0.15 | 4.2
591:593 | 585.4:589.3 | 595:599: 0.08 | 4.12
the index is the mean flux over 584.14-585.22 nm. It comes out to 4.1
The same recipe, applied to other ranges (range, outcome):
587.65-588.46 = 3.85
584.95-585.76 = 4.21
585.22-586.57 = 4.02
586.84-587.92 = 4.19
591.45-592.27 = 3.85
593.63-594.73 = 4.45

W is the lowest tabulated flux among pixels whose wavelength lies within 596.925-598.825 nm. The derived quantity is 3.854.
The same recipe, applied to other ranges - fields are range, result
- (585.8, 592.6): 3.504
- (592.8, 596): 3.552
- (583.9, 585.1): 3.871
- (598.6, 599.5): 3.916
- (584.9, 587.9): 3.544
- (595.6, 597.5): 3.914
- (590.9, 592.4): 3.634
